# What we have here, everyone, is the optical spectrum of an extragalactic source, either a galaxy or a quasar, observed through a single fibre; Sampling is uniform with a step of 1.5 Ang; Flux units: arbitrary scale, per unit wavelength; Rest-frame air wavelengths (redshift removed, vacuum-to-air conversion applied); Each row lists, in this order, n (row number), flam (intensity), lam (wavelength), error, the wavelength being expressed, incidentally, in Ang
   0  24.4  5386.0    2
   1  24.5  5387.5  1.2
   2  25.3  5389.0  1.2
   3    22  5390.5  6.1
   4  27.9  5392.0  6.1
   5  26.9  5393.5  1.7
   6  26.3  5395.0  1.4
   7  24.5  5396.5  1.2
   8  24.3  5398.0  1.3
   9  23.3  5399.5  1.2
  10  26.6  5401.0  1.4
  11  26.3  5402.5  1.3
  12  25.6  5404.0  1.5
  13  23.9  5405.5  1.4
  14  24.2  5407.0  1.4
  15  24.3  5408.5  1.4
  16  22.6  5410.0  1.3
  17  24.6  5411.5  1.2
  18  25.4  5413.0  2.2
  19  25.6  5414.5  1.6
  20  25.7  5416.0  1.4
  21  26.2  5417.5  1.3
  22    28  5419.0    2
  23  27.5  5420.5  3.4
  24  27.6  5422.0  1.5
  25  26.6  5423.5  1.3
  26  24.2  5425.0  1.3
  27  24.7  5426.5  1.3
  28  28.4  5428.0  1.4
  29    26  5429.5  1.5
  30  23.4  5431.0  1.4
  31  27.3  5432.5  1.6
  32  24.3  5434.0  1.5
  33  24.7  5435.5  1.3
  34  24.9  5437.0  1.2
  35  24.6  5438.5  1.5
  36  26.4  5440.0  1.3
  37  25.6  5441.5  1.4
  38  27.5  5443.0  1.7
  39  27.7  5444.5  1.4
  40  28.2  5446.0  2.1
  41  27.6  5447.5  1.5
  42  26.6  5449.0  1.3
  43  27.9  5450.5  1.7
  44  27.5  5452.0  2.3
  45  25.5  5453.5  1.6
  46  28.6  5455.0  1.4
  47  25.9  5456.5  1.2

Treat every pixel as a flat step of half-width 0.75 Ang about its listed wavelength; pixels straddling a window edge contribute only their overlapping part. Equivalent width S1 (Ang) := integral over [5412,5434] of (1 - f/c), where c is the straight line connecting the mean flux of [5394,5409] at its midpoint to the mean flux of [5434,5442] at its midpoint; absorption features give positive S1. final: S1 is -0.91 Ang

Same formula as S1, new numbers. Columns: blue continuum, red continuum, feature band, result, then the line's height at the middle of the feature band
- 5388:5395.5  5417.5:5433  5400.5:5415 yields 0.6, 26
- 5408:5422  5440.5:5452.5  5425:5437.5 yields 0.5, 26.5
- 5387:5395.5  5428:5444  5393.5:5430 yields 0.0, 25.6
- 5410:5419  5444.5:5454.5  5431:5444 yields 0.5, 26.7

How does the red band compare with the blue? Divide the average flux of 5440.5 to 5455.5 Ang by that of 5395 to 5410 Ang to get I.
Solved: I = 1.1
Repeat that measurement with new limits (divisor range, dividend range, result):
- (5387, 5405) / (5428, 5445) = 1.02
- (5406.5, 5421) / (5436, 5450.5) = 1.05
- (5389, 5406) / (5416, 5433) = 1.04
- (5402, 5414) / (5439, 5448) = 1.10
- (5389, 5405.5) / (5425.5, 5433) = 1.02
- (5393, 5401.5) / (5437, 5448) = 1.06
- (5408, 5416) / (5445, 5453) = 1.12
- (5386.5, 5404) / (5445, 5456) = 1.08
